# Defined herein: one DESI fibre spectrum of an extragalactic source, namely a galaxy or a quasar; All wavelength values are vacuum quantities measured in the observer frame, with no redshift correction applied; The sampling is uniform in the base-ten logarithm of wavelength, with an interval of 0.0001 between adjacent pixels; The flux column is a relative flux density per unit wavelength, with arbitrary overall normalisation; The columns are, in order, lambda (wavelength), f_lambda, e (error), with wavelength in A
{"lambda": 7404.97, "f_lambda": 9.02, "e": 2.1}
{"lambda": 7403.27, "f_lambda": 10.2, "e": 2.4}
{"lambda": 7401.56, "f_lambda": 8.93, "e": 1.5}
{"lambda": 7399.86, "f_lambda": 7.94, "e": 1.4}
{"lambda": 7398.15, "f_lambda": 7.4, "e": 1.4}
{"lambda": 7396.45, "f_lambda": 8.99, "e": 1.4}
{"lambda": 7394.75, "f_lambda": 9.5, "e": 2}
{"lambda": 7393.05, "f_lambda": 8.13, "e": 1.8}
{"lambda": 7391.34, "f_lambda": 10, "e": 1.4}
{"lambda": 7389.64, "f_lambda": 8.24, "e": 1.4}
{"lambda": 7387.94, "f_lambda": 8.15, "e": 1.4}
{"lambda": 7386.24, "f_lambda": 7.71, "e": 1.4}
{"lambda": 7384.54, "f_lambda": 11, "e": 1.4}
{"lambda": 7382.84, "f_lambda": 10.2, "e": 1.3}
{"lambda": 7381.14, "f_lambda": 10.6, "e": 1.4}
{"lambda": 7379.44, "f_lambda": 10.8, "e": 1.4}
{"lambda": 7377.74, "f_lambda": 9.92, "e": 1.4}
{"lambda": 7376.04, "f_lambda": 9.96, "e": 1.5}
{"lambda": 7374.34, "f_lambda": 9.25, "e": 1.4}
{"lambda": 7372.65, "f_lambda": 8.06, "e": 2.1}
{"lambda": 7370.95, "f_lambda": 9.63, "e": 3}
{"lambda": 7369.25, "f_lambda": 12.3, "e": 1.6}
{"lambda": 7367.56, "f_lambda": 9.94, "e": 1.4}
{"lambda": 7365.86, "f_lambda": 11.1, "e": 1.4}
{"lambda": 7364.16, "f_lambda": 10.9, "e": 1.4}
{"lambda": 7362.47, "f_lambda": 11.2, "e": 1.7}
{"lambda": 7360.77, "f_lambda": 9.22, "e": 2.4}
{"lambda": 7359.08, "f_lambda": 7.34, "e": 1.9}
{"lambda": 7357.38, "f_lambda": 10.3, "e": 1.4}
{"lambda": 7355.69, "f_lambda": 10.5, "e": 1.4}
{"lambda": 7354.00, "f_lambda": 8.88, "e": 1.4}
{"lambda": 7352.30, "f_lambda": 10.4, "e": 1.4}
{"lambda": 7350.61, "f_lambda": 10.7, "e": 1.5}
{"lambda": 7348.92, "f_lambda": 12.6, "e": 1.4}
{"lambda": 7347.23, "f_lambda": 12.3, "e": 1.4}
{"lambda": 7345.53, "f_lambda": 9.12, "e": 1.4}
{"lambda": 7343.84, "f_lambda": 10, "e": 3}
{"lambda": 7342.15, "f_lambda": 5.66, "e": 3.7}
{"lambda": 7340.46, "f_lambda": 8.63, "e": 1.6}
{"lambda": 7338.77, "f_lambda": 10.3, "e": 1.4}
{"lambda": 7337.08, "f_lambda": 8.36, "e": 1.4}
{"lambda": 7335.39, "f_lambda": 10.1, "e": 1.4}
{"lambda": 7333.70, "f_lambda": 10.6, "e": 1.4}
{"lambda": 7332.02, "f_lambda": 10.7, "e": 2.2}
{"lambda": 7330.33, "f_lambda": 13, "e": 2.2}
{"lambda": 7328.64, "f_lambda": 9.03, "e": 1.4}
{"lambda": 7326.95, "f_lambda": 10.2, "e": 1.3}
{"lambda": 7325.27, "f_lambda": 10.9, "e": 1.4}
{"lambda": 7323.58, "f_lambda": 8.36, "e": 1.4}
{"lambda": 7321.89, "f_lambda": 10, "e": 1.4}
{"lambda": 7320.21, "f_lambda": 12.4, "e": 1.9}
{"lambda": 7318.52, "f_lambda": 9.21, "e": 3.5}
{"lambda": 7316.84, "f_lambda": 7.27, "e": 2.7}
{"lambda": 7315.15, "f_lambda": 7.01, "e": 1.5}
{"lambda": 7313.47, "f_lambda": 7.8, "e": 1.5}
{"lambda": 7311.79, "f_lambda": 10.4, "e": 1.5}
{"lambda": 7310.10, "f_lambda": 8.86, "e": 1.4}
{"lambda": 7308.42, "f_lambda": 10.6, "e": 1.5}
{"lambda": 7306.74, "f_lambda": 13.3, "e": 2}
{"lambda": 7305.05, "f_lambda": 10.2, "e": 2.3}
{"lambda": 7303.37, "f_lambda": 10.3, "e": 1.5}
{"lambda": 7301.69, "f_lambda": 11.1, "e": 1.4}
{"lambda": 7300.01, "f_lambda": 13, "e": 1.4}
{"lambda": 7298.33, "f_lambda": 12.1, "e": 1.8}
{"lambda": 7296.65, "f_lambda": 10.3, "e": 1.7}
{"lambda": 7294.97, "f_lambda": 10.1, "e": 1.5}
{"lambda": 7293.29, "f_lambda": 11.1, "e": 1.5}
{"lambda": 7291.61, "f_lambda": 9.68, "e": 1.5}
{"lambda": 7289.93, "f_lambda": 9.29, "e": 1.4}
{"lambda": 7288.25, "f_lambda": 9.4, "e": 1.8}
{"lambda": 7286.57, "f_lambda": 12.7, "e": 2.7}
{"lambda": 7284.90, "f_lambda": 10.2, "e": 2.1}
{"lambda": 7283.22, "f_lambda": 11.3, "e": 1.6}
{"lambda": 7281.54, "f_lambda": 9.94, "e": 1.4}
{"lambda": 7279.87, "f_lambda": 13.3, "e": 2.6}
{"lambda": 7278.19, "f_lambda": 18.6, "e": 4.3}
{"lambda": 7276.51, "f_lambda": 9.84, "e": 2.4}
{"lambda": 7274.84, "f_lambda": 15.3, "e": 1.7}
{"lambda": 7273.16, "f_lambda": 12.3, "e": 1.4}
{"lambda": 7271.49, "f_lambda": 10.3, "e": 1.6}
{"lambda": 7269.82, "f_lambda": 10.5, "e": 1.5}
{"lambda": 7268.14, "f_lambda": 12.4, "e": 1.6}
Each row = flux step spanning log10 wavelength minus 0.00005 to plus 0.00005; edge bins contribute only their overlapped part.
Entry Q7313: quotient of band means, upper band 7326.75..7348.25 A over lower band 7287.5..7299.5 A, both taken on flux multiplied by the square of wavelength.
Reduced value 1.0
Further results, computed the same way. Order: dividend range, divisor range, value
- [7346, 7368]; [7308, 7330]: 1.11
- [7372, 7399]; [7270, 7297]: 0.83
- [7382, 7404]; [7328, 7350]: 0.90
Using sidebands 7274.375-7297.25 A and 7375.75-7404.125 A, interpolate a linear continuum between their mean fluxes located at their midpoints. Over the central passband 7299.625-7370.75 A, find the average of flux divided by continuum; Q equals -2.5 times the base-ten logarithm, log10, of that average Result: 0.03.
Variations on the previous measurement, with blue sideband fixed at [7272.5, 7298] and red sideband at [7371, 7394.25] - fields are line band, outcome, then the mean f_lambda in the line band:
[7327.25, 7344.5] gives 0.09 mag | 9.65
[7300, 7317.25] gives 0.12 mag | 9.91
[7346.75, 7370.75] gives -0.06 mag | 10.5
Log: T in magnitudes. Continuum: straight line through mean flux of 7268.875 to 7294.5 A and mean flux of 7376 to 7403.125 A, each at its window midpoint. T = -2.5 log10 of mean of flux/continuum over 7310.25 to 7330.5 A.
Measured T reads 0.131 mag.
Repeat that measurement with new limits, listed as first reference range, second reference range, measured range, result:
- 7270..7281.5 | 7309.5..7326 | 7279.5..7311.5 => 0.03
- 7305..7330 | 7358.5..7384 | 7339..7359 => 0.01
